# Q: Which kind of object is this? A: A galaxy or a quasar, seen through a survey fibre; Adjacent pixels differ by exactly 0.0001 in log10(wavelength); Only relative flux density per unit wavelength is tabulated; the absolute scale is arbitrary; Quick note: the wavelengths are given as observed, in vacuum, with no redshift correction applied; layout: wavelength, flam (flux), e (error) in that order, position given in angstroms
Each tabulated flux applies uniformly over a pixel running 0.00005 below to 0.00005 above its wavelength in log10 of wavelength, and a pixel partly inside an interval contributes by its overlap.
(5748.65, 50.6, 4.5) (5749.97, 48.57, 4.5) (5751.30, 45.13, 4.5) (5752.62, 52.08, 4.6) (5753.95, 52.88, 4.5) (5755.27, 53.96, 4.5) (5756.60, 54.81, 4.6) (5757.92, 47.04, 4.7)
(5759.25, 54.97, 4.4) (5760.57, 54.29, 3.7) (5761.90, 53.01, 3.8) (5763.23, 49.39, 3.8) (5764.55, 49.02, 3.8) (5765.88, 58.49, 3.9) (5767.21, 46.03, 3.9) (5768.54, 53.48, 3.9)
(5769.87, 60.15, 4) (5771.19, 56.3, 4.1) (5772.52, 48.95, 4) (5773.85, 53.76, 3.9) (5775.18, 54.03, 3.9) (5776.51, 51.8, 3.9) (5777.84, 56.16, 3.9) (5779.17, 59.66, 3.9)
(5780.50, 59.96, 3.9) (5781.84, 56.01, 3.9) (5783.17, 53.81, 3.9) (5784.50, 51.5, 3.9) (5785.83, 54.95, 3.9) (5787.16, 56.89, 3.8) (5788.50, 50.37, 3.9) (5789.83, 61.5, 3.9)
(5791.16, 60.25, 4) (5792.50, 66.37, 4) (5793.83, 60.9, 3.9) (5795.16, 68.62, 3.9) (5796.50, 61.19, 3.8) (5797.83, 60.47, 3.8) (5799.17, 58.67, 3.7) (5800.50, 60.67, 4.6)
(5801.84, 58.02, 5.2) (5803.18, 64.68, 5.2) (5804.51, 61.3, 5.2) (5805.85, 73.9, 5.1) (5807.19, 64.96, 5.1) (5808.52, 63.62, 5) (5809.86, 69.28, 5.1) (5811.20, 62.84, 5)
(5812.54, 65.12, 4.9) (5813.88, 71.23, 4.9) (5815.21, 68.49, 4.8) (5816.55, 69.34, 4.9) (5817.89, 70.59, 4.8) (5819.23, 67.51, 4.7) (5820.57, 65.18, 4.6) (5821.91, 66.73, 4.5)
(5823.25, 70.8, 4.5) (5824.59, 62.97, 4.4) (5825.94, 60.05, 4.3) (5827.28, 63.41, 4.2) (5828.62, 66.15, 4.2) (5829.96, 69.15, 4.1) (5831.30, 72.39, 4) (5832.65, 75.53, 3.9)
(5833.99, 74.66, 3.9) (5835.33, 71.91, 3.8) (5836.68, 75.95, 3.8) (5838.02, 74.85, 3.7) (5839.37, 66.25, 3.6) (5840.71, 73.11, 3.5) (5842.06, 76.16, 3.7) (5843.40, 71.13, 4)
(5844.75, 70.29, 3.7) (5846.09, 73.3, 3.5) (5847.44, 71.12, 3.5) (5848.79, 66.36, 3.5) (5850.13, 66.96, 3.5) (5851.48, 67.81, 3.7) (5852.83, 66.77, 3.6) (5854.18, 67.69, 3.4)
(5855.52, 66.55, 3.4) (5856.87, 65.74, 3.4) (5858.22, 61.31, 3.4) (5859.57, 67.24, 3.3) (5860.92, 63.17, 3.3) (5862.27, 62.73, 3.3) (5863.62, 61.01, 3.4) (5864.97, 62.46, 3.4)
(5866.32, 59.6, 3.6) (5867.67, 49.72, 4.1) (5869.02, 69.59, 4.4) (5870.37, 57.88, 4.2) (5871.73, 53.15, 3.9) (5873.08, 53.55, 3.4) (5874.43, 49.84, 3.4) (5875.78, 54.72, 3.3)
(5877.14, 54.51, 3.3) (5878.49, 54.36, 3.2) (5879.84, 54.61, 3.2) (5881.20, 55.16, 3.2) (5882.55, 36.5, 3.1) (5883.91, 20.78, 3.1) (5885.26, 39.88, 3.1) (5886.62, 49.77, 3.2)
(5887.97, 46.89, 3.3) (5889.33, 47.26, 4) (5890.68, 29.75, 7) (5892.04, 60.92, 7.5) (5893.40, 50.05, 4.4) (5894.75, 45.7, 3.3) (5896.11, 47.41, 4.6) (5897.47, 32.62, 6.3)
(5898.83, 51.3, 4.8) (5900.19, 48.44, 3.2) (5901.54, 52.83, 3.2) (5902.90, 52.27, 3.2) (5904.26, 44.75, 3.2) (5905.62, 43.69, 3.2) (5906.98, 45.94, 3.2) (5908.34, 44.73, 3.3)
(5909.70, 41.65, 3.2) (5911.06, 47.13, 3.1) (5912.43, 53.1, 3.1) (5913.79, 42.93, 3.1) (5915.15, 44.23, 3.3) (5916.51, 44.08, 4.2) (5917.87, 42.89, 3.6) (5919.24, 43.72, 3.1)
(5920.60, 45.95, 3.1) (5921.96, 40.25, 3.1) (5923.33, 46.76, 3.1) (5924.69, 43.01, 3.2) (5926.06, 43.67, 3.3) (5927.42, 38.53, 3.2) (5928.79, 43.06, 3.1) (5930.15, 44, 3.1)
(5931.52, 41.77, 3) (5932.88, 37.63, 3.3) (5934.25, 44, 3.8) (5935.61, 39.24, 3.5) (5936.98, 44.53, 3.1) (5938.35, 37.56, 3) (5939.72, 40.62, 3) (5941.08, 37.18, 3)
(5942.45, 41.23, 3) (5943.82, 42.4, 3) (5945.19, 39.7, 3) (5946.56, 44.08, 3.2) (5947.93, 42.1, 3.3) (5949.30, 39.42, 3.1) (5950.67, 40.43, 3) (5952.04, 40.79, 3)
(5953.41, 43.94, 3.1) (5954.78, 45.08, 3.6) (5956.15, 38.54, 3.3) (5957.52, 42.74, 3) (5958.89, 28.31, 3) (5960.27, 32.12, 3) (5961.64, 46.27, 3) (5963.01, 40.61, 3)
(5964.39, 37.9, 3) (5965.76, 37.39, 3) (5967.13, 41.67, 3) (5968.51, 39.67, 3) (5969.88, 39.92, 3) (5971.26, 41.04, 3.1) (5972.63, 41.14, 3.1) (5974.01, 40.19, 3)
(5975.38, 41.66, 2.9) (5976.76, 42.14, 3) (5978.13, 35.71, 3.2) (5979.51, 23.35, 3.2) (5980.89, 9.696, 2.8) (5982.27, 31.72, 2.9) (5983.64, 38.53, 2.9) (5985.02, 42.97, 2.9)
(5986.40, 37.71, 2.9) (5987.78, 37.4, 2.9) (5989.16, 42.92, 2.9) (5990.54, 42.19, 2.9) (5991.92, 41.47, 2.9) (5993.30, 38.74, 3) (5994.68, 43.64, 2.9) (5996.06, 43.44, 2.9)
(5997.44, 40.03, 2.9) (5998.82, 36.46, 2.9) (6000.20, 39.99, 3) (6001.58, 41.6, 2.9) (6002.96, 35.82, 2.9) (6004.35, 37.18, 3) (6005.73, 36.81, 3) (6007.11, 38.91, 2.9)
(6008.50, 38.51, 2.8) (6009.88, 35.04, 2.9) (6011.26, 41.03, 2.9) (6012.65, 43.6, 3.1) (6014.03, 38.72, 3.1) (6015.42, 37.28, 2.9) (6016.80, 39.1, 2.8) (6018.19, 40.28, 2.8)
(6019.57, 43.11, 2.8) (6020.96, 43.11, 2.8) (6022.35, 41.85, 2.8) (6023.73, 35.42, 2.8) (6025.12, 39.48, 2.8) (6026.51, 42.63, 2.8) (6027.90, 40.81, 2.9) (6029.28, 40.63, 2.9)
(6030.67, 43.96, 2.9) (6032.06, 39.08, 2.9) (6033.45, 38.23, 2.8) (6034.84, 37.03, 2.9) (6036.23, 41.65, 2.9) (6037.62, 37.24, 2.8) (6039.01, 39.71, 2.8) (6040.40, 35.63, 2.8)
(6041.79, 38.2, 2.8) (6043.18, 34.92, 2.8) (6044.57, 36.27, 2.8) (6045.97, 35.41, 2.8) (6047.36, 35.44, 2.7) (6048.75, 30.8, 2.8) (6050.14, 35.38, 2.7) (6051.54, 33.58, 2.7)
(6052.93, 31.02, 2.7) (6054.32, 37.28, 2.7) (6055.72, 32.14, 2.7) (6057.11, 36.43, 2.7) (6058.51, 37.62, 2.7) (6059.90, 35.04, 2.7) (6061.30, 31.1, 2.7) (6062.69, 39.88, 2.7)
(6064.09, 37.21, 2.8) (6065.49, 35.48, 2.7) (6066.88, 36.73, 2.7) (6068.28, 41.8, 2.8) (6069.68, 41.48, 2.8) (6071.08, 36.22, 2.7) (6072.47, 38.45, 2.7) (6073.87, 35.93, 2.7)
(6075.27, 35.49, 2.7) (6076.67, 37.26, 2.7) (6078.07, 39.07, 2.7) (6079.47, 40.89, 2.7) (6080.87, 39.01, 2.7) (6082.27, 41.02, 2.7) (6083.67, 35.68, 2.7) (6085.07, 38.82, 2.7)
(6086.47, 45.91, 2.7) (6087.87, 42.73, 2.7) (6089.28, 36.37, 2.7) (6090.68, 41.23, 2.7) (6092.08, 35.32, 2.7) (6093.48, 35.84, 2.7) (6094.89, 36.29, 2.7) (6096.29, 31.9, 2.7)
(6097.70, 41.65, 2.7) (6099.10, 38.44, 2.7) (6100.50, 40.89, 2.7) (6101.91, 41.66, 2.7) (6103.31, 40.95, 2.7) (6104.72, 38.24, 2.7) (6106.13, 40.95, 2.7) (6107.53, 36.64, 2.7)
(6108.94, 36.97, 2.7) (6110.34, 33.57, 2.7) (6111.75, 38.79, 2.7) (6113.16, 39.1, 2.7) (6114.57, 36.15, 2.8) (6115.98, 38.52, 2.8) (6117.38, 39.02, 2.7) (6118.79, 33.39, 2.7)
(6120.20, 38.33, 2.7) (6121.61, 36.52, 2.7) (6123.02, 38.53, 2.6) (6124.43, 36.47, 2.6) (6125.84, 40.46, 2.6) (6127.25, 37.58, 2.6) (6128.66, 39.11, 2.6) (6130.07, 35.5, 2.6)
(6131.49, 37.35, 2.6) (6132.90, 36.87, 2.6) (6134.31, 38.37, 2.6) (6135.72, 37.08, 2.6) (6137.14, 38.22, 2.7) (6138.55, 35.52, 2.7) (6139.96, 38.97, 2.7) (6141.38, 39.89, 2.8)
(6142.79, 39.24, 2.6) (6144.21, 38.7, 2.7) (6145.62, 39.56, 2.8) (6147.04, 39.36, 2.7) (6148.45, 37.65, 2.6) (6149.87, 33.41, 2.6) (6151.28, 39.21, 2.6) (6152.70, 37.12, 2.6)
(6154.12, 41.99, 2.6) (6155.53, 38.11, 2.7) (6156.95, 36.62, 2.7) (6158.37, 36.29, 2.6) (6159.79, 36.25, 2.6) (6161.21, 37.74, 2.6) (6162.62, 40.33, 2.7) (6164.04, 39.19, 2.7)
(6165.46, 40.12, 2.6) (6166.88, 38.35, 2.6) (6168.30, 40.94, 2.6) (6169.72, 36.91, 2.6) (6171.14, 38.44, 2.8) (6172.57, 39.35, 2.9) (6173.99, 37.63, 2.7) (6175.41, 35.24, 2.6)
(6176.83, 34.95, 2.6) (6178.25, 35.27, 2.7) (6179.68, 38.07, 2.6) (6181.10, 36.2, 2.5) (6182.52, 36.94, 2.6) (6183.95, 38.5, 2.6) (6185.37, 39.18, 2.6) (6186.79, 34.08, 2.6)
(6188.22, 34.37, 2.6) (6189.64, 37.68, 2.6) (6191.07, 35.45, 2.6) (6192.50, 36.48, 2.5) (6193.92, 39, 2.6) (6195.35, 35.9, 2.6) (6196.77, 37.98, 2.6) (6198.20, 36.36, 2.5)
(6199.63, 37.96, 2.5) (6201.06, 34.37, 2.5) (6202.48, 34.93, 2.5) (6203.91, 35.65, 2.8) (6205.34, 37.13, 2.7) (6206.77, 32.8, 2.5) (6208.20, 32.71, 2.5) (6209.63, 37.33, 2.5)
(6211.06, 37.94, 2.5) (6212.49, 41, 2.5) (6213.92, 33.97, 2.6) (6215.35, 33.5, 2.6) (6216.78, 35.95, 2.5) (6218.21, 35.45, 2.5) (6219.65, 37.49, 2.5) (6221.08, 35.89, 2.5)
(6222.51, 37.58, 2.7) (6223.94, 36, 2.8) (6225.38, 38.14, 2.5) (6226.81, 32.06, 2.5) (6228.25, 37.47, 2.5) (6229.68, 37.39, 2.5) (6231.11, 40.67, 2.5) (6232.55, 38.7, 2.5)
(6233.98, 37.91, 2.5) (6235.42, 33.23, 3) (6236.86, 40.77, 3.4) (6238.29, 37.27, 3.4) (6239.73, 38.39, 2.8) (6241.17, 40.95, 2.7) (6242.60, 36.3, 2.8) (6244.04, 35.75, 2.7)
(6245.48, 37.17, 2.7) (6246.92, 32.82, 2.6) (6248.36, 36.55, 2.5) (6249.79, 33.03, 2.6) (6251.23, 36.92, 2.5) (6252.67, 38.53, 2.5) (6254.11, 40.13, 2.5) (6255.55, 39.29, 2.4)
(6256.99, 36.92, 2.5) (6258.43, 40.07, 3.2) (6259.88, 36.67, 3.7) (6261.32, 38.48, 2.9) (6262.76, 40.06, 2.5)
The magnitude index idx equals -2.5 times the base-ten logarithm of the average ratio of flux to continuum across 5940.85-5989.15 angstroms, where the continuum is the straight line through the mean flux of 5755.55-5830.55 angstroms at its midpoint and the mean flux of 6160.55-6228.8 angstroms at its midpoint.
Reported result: 0.286 mag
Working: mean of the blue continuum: 60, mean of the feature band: 38.5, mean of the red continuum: 36.8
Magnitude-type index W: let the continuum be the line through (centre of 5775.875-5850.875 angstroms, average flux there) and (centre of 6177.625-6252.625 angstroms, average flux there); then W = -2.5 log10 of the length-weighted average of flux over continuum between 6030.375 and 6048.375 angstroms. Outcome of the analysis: 0.29 mag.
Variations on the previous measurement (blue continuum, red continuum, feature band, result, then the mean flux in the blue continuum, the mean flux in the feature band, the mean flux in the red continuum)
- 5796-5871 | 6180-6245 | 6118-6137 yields 0.16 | 66.5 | 37.4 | 36.7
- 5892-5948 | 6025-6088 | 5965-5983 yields 0.16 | 44.1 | 35.8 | 37.7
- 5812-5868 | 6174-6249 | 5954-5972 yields 0.41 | 67.7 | 39.4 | 36.6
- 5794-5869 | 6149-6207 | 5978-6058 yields 0.32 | 66.7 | 37.7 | 37.2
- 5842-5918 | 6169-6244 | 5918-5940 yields 0.21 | 53.9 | 42.2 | 36.7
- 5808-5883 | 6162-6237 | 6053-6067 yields 0.32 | 64.9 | 35.6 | 36.9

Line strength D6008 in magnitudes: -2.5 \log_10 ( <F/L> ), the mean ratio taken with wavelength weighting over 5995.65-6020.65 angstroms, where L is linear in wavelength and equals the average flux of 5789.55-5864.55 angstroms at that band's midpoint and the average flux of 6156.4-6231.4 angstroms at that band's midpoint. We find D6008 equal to 0.30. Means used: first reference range 66.9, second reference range 36.8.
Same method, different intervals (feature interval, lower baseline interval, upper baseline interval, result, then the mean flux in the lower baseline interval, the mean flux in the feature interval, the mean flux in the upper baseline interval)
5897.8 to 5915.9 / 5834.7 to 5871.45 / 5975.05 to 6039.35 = 0.21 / 66.7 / 46.9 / 38.7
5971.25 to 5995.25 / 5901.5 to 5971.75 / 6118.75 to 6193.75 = 0.11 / 42.1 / 37.2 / 37.7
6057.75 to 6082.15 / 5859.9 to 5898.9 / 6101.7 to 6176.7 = 0.10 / 51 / 37.6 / 38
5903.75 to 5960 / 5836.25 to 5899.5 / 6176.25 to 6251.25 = 0.27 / 57.8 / 42.2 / 36.5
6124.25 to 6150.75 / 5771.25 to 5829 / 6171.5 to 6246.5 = 0.09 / 61.6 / 37.9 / 36.7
